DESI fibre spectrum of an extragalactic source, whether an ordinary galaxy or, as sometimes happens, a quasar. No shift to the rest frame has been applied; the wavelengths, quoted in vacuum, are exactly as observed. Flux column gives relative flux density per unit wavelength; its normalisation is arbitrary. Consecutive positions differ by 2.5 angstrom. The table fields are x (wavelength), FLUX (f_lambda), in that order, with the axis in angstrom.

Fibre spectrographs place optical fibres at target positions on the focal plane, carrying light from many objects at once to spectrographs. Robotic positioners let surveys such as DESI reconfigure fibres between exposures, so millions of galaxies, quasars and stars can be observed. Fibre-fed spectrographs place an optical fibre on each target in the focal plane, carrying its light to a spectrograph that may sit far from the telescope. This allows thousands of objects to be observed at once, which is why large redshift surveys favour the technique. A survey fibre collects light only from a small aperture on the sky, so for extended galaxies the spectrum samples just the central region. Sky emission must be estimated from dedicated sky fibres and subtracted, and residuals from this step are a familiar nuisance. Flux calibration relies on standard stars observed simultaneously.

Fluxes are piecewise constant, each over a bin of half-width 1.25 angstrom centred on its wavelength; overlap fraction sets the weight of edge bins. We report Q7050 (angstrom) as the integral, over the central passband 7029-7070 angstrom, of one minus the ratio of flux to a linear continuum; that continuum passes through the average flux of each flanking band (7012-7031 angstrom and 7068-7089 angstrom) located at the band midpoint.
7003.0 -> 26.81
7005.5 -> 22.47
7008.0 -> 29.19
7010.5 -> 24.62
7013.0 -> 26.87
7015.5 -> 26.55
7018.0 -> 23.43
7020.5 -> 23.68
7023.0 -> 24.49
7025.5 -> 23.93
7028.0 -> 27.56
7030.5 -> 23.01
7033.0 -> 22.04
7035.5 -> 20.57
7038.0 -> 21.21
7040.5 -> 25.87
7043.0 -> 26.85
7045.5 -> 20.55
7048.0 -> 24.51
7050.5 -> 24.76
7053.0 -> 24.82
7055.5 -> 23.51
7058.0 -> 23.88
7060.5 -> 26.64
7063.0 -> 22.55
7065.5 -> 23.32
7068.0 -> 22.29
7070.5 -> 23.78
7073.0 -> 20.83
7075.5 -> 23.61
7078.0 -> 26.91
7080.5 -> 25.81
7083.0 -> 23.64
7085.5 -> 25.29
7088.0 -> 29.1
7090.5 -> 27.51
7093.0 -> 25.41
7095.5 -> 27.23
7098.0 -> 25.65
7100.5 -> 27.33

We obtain 2.11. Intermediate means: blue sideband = 25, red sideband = 24.7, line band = 23.6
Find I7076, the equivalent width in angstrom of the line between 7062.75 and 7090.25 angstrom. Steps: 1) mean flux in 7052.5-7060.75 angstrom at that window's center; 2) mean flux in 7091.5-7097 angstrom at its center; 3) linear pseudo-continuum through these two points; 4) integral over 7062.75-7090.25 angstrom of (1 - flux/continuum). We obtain 1.1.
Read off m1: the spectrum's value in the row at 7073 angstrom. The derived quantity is 20.83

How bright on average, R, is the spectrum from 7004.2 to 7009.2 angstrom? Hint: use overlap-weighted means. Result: 25.8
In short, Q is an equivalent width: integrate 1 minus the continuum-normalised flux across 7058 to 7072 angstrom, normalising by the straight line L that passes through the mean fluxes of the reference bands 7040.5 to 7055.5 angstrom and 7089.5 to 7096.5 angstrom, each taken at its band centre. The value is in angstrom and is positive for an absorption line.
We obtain 0.9 angstrom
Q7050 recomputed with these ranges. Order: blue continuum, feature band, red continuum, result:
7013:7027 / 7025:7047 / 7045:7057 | 0.67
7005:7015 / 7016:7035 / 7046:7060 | 1.07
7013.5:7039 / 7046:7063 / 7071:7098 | 0.18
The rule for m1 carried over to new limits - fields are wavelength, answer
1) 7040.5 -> 25.87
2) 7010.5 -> 24.62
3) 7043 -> 26.85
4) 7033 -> 22.04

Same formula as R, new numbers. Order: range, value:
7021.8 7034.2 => 24.2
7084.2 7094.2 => 26.8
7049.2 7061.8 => 24.7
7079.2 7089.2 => 25.9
